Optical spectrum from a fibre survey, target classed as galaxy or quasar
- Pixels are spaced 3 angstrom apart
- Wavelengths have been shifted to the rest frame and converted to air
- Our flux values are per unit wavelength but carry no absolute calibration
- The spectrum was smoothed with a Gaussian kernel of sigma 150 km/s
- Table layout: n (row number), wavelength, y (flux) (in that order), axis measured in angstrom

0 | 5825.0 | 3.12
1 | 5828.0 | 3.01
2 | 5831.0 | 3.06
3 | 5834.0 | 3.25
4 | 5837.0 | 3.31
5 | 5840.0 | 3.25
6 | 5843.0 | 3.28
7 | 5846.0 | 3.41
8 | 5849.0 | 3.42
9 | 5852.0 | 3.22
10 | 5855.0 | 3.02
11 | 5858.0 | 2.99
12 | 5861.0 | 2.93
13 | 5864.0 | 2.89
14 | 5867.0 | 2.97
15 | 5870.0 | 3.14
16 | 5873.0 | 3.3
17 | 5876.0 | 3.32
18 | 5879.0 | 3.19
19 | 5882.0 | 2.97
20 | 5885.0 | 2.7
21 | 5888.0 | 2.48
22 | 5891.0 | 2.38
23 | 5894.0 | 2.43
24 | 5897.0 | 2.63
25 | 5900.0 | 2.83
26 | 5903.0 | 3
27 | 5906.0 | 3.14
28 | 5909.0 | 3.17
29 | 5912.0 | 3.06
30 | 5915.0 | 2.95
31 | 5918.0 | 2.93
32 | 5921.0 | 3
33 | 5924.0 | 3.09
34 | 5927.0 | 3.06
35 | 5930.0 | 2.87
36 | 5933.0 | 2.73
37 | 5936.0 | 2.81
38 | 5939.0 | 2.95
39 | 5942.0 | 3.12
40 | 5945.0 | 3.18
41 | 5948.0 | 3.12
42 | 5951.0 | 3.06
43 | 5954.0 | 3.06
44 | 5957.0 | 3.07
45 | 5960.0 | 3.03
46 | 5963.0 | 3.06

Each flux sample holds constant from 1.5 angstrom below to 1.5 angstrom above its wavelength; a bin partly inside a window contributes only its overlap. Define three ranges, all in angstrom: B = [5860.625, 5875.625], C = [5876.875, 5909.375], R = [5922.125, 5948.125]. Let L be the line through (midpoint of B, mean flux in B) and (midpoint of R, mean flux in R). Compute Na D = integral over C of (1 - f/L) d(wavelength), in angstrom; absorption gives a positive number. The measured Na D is 2.5 angstrom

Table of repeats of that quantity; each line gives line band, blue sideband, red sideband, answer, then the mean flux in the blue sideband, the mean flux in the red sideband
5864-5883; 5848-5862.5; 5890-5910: -1.0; 3.11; 2.8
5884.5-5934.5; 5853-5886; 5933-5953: 2.9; 3.05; 3.02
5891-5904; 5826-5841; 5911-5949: 1.6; 3.17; 2.99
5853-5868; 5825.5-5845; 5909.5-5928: 0.8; 3.2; 3.02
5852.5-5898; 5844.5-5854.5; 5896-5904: 2.5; 3.32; 2.82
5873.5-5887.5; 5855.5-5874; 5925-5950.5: 0.0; 3.03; 2.99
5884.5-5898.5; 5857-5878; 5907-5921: 2.5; 3.08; 3.03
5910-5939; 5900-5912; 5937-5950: 1.2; 3.06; 3.08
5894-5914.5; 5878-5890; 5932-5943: -0.7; 2.8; 2.9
